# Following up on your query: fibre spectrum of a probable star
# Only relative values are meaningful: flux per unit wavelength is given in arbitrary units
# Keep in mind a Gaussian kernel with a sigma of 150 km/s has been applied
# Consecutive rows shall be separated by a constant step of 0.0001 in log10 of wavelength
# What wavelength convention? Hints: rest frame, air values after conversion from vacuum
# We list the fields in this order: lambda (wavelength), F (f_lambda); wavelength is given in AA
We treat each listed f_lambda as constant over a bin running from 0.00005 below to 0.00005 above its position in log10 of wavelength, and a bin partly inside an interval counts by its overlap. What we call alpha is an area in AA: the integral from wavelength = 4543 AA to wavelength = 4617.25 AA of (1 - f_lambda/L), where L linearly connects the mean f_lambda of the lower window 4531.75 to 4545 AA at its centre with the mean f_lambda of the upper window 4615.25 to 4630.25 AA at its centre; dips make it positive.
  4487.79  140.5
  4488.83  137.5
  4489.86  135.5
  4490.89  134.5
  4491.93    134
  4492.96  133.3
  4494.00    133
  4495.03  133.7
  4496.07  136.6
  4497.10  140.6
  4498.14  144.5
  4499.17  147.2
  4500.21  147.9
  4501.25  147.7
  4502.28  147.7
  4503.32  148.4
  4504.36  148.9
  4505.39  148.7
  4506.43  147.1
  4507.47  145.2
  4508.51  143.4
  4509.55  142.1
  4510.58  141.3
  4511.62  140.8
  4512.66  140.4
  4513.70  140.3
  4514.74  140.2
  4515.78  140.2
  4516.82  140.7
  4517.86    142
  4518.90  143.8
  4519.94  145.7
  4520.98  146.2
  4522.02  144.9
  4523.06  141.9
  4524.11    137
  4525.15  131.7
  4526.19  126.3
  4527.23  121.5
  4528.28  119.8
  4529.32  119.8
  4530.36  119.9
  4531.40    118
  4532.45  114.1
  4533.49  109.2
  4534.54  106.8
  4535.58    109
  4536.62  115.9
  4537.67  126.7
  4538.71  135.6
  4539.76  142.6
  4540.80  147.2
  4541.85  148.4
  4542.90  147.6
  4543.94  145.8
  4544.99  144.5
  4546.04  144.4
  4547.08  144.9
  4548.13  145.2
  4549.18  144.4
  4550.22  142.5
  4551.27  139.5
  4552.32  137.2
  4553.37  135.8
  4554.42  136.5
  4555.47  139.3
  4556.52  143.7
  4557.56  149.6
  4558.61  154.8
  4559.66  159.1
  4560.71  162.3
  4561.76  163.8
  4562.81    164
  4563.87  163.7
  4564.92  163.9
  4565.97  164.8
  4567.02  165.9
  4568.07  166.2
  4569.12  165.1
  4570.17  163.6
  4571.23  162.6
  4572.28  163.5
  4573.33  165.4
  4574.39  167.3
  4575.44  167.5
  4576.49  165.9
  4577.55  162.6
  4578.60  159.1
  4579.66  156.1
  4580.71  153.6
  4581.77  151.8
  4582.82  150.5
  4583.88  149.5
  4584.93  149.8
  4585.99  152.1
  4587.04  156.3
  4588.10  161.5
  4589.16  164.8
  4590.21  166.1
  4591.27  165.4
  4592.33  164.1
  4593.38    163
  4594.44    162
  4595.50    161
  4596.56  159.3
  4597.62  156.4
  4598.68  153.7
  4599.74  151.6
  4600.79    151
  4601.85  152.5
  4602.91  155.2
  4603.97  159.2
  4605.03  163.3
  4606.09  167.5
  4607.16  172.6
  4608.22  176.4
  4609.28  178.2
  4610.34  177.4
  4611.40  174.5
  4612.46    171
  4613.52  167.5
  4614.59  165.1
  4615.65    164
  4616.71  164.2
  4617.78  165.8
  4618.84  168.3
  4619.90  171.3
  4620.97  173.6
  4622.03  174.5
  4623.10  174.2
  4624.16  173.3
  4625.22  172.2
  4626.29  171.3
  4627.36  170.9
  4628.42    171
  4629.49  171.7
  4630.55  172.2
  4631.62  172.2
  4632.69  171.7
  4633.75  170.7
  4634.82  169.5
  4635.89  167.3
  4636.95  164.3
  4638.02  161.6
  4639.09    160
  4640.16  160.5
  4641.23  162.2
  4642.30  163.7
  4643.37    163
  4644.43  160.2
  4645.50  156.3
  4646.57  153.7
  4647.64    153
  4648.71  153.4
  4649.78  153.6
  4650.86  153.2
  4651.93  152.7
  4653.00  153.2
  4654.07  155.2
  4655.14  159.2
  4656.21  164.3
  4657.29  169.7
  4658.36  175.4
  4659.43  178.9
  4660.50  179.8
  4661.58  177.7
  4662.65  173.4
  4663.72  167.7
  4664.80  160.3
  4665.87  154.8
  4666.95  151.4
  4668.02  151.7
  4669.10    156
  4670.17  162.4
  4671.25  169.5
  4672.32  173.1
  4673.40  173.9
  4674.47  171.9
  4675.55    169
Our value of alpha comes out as -4.3 AA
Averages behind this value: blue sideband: 130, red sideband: 171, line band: 158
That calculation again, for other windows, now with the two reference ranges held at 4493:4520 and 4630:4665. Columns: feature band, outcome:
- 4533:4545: 1.3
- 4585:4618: -1.3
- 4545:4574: -0.6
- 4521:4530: 0.9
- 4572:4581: -0.5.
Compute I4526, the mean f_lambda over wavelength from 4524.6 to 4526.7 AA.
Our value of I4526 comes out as 129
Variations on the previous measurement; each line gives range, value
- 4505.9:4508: 146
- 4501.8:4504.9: 148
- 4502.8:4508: 148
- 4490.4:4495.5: 134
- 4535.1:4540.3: 126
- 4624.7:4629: 171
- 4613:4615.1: 166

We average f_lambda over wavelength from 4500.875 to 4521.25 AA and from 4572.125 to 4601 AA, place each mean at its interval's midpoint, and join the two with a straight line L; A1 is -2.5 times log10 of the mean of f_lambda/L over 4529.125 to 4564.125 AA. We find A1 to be 0.09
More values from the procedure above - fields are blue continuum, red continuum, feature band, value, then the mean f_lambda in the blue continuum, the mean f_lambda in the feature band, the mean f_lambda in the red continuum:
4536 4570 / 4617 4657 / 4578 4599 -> -0.02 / 149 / 158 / 164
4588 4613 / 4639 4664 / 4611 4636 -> -0.05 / 164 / 170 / 163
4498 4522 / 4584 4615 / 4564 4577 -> -0.06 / 144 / 165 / 163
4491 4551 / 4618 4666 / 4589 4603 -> -0.03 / 137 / 159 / 166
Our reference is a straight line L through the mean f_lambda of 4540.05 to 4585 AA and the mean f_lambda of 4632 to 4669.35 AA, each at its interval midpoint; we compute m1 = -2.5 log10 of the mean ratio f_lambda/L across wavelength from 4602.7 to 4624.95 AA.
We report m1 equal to -0.071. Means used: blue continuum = 154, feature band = 170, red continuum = 162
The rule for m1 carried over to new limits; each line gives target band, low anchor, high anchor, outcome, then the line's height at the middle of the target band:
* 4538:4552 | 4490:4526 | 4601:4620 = 0.052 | 151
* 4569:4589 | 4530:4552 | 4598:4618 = -0.057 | 151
